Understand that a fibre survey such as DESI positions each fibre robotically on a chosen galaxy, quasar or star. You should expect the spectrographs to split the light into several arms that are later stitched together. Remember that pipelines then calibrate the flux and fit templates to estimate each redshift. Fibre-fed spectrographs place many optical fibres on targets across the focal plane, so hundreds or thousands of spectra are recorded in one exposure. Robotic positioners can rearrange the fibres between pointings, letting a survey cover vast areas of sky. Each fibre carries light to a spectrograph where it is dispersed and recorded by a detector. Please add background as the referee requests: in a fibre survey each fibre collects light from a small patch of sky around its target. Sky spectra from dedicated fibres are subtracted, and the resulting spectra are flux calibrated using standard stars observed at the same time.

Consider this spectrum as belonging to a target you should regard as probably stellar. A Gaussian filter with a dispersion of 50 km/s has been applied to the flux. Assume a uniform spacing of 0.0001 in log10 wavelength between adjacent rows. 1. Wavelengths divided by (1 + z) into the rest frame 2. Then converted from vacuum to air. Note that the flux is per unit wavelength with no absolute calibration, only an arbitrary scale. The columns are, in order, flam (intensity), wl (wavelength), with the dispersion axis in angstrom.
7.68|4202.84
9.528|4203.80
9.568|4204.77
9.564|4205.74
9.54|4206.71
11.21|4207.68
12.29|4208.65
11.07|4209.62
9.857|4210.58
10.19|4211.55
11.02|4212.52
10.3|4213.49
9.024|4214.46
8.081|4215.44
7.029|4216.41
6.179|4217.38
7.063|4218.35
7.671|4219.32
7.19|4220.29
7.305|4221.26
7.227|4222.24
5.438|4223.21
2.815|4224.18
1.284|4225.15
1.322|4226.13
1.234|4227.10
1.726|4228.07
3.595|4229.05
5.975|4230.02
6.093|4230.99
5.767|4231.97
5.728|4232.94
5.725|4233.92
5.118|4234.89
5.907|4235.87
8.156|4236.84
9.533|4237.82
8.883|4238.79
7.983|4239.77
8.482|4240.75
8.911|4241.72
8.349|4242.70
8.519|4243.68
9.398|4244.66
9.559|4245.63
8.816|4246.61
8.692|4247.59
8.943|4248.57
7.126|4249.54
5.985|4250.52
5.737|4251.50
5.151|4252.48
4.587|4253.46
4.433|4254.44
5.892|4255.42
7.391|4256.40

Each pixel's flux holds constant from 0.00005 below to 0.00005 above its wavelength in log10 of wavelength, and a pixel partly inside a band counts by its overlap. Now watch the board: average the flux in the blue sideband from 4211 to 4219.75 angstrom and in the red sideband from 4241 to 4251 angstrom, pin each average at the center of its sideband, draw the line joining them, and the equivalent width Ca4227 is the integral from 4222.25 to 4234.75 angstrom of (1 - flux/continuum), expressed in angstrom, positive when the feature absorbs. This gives 6.5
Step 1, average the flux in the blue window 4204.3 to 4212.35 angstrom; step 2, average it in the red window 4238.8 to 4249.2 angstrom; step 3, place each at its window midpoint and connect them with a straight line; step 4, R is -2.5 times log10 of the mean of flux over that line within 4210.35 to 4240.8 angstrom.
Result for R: 0.43 mag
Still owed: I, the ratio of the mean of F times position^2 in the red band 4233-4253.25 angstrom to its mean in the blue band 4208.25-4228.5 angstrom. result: 1.12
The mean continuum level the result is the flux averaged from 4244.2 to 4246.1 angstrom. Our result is 9.52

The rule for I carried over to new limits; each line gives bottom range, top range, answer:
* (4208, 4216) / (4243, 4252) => 0.81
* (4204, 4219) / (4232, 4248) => 0.85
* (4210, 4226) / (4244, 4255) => 1.00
